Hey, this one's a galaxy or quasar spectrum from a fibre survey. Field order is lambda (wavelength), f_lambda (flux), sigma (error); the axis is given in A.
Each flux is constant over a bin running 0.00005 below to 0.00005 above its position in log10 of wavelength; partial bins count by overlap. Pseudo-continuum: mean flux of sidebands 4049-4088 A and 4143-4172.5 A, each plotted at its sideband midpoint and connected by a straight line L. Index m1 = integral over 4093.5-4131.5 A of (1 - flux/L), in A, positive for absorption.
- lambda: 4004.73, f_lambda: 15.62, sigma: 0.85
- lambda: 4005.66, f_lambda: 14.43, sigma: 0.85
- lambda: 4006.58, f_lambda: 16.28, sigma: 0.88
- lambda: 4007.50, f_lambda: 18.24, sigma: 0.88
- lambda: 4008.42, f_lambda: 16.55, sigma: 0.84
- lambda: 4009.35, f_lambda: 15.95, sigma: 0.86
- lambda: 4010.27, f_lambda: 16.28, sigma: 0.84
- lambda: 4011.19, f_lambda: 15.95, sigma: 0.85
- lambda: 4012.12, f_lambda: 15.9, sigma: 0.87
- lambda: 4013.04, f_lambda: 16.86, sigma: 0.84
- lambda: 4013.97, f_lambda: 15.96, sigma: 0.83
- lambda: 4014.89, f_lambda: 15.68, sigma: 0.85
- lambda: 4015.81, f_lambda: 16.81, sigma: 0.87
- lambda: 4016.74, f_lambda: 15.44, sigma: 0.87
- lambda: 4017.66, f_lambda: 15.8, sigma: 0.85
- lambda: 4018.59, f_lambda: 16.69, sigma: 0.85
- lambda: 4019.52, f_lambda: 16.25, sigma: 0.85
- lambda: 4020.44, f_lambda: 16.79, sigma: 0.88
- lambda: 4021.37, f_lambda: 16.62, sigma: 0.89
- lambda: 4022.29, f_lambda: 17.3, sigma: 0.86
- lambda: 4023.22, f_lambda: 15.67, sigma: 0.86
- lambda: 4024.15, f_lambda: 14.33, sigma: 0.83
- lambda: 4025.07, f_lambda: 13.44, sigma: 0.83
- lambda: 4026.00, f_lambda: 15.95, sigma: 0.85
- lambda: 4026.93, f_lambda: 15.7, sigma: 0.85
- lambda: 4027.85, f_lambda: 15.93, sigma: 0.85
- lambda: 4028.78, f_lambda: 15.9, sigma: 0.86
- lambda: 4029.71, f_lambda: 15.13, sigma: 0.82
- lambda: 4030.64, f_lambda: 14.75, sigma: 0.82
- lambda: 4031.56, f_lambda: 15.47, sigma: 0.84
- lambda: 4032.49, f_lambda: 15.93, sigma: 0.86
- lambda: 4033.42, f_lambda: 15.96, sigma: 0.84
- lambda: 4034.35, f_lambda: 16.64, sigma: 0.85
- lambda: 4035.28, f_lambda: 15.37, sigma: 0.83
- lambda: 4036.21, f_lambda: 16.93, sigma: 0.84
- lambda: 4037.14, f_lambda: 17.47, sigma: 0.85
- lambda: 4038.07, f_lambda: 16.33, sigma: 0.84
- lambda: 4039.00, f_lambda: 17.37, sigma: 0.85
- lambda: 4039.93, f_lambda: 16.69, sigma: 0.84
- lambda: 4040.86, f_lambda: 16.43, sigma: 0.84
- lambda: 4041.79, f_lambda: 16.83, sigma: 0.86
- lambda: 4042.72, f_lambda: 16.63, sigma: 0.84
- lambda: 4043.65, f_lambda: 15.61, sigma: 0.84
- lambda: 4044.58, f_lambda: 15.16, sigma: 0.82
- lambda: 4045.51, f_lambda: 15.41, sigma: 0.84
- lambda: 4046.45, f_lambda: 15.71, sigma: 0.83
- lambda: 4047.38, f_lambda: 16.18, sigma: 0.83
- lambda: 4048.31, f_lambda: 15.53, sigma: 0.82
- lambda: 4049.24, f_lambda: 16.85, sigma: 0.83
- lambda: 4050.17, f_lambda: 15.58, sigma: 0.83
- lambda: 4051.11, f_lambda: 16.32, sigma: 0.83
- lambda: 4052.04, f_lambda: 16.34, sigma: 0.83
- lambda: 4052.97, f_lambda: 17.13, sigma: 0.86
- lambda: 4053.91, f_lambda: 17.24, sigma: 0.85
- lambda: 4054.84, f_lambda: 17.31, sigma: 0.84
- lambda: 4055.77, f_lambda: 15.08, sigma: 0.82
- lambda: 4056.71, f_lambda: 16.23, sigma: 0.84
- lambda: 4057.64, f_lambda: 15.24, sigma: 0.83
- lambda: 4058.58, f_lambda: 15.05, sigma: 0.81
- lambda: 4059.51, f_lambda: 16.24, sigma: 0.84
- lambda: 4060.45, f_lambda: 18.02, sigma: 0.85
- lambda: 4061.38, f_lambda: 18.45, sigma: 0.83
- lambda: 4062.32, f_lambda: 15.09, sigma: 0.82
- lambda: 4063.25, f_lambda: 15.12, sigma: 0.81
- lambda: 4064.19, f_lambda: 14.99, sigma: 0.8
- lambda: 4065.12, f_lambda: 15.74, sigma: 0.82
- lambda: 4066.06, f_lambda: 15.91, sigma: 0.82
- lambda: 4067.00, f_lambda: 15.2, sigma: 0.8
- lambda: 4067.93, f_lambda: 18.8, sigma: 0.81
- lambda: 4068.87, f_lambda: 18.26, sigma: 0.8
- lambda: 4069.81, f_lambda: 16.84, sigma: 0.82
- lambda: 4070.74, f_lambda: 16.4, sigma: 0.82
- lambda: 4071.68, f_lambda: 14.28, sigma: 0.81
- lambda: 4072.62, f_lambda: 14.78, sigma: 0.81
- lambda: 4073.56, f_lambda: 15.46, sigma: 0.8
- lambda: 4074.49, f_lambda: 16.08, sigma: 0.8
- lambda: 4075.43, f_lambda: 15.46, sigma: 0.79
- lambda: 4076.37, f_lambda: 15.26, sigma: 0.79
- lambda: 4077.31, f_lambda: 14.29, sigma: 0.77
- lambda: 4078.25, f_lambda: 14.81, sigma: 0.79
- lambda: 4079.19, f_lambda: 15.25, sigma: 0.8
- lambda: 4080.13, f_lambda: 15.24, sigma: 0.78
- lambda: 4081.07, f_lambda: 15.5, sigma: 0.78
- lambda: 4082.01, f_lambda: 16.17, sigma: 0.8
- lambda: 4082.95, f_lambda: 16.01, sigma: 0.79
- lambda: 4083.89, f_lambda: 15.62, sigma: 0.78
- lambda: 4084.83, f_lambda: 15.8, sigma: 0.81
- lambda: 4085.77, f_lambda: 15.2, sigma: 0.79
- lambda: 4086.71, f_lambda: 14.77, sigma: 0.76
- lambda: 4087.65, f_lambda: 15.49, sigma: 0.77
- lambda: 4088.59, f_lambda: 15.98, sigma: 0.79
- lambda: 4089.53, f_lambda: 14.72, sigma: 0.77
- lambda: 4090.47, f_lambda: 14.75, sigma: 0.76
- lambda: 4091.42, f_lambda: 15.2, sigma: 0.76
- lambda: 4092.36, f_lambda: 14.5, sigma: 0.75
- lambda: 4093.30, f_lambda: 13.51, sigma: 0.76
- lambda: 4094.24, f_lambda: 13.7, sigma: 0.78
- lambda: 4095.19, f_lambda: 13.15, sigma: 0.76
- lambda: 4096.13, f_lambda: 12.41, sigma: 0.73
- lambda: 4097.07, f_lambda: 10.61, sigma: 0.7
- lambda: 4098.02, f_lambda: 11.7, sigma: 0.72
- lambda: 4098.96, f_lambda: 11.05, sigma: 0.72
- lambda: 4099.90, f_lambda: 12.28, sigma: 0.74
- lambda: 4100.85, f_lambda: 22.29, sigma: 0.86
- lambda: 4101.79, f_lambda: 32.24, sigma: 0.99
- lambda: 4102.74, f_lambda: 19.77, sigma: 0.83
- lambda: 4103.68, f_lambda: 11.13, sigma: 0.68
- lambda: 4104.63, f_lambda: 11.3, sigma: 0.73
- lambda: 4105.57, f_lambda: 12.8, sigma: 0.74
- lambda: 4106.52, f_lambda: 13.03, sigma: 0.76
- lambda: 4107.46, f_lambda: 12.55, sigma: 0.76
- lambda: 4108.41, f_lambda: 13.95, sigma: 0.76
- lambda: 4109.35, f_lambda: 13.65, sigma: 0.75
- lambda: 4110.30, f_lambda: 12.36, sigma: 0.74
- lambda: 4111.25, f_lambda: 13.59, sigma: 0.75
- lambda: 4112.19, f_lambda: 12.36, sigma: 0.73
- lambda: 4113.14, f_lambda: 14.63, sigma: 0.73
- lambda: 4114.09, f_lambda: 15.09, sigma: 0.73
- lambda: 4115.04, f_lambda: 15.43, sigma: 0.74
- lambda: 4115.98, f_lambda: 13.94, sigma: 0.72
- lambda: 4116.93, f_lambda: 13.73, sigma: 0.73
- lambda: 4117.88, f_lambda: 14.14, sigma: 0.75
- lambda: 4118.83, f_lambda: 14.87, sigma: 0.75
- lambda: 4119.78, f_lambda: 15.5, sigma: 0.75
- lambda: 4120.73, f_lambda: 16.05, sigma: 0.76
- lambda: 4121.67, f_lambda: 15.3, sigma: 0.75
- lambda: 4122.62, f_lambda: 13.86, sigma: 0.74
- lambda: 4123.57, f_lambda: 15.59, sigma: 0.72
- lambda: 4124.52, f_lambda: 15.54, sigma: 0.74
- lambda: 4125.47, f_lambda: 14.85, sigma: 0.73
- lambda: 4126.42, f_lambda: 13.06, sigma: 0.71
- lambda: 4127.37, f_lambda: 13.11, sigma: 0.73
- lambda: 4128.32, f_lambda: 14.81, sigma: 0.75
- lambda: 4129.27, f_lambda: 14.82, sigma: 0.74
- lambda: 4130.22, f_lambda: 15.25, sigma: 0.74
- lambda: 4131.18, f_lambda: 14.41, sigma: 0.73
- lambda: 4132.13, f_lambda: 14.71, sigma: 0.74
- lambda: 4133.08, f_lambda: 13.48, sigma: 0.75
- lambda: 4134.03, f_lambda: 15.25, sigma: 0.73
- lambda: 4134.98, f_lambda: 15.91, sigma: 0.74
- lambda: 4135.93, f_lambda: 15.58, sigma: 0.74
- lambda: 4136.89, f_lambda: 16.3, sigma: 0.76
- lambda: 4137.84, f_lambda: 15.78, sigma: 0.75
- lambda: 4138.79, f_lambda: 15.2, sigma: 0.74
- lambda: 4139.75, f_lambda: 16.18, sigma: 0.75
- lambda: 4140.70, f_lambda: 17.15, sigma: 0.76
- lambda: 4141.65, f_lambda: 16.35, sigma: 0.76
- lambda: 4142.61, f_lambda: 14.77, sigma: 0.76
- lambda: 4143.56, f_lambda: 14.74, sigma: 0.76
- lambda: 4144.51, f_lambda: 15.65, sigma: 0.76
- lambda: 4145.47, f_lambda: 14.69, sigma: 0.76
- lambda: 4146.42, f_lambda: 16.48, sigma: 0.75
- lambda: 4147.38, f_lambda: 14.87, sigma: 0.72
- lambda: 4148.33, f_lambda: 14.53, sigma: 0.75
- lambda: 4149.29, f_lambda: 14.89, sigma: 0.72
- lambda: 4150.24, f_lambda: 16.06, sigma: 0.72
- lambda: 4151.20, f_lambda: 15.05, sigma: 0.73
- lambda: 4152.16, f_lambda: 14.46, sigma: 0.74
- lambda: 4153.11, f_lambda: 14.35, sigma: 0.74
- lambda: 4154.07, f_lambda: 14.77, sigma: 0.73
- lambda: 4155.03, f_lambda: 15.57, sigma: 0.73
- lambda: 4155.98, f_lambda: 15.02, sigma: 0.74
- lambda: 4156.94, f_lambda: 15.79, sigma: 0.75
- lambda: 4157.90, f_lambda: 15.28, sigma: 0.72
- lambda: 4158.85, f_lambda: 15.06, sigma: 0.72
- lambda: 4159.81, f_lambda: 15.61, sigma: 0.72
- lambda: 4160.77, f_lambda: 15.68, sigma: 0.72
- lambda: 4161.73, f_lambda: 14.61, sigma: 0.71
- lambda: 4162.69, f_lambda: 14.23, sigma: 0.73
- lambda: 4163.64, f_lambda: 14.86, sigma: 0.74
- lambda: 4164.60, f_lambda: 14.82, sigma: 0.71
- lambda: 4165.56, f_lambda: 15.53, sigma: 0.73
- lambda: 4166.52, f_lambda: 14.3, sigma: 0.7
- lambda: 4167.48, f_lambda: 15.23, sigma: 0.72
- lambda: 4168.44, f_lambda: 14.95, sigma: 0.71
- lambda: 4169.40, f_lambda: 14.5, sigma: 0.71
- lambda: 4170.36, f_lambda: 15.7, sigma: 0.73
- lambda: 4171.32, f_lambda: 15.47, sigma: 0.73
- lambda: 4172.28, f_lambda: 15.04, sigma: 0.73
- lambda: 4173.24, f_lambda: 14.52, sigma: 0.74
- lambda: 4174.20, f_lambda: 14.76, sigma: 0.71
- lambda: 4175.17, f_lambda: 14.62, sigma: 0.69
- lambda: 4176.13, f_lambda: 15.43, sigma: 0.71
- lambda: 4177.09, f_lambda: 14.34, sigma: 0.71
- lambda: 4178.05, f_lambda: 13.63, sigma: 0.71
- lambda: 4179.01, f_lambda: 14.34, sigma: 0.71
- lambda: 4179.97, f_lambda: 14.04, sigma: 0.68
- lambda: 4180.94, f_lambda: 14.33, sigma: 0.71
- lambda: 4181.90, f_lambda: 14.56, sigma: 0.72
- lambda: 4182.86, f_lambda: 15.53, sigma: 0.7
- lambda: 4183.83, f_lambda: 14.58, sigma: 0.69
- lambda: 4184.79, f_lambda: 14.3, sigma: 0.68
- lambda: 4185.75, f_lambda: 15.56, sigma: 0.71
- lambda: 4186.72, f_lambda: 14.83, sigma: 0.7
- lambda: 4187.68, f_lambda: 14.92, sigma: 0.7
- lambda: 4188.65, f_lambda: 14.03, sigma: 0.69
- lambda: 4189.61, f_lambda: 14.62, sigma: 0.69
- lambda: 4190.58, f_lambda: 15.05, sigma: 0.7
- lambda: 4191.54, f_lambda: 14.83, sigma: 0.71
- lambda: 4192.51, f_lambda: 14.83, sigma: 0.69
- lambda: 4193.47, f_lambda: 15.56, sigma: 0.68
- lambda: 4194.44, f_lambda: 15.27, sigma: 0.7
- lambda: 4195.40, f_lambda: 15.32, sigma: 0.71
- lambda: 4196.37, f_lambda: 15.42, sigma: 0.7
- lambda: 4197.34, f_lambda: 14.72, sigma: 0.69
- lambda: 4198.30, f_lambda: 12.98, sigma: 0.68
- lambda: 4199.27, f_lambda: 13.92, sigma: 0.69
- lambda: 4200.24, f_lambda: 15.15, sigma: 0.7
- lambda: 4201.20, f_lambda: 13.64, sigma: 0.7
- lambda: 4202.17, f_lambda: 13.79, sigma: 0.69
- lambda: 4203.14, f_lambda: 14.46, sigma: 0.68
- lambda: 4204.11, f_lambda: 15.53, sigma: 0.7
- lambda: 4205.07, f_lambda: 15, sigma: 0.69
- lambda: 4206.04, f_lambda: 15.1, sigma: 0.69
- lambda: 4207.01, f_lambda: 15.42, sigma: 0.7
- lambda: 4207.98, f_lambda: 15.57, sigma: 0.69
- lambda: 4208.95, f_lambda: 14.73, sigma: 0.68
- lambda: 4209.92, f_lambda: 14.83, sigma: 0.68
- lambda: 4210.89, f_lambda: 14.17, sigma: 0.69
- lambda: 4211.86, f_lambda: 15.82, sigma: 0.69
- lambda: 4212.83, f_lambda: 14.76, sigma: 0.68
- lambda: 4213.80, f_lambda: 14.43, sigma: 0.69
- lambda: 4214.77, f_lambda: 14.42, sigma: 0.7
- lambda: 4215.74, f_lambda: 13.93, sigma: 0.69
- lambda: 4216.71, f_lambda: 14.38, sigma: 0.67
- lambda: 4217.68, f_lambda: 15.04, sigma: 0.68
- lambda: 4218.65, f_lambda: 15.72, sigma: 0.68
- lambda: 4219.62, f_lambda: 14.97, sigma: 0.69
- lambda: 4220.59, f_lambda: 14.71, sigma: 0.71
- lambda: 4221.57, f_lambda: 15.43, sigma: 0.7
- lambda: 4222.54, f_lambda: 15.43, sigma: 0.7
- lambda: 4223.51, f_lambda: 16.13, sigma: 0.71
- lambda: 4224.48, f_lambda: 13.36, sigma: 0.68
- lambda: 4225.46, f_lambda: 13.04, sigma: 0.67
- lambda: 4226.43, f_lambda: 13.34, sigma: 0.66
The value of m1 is 2.5 A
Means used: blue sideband 15.9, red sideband 15.1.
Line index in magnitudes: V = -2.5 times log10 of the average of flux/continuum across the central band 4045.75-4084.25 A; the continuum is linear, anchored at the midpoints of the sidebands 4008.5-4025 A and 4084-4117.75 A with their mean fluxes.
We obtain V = -0.05 mag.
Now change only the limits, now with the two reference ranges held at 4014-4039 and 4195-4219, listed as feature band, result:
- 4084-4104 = 0.014 mag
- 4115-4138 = 0.032 mag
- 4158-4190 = 0.010 mag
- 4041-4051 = -0.010 mag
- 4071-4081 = 0.035 mag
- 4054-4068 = -0.027 mag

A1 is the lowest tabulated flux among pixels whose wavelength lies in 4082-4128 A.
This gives 10.61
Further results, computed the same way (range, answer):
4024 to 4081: 13.44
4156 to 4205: 12.98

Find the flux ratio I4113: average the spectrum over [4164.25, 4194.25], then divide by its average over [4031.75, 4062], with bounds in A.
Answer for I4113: 0.9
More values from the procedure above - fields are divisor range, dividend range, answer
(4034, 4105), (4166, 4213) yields 0.94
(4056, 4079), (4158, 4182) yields 0.93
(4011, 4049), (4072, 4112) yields 0.93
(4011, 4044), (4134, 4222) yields 0.93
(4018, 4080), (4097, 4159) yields 0.93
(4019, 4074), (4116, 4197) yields 0.93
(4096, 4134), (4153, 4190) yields 1.02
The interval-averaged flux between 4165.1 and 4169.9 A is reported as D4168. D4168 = 14.9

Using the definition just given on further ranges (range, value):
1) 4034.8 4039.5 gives 16.7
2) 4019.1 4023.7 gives 16.5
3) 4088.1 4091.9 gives 15.2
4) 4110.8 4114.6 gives 13.9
